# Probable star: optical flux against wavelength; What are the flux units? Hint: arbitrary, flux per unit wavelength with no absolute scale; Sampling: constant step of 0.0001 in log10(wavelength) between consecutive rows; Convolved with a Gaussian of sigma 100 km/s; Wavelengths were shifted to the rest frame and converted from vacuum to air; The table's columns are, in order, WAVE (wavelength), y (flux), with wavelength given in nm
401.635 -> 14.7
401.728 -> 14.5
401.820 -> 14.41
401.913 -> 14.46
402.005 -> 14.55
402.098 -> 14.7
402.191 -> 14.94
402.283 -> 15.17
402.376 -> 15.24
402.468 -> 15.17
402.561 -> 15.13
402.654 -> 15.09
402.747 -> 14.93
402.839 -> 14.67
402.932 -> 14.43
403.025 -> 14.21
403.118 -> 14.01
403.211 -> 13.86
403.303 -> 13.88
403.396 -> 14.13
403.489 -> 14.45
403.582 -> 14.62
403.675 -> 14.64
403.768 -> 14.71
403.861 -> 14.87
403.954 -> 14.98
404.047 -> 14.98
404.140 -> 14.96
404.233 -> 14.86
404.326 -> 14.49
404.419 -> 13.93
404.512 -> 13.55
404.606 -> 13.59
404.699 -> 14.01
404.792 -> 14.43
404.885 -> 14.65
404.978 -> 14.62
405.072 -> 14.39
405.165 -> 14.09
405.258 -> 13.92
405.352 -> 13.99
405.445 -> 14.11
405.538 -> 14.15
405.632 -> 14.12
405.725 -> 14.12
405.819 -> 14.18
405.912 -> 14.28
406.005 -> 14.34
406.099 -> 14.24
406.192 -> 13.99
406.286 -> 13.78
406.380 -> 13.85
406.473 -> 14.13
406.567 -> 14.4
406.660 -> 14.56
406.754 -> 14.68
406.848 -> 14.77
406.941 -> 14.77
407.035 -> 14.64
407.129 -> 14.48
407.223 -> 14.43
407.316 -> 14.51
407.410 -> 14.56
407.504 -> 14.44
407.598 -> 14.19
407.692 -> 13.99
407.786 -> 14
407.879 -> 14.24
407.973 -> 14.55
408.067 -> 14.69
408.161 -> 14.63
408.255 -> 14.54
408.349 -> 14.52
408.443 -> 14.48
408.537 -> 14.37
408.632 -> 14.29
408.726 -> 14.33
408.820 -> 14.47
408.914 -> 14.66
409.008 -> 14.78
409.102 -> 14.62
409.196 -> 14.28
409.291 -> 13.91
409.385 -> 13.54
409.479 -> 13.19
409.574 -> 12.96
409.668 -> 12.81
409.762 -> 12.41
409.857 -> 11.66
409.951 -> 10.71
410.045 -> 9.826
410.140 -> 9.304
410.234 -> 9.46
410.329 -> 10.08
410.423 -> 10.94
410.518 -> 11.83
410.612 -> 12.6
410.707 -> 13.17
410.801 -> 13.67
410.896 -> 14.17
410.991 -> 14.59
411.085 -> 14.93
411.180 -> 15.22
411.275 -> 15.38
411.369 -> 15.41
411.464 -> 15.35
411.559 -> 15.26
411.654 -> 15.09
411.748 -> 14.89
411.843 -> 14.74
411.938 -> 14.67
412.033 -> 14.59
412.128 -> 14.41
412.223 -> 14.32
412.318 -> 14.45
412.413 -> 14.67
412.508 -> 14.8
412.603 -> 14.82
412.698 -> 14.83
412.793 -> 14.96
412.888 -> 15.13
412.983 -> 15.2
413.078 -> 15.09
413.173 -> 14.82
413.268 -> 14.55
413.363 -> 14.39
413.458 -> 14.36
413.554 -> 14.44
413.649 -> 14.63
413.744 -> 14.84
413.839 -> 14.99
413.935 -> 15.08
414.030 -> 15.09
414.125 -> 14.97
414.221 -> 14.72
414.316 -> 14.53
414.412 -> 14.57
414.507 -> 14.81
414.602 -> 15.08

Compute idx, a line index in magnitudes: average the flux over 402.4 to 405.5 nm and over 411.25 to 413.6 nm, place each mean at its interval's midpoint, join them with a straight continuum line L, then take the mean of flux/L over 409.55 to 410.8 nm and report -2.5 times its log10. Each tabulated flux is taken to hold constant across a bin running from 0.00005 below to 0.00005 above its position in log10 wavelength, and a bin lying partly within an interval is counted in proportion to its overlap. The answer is 0.27 mag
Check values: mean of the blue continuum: 14.4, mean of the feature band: 11.4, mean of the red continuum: 14.8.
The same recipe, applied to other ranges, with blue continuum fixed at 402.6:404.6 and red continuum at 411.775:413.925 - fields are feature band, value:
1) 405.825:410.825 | 0.077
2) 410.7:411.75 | -0.011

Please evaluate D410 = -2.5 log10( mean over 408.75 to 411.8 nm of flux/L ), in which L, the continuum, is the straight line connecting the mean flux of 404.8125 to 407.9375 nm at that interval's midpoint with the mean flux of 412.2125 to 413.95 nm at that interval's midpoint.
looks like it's 0.10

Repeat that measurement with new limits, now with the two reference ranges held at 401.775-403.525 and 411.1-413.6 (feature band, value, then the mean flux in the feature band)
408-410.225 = 0.107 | 13.4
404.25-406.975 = 0.034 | 14.2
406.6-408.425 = 0.017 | 14.5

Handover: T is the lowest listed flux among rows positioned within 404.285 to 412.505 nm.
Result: 9.304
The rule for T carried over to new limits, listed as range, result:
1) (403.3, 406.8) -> 13.55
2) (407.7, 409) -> 14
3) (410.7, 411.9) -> 13.17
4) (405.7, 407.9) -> 13.78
